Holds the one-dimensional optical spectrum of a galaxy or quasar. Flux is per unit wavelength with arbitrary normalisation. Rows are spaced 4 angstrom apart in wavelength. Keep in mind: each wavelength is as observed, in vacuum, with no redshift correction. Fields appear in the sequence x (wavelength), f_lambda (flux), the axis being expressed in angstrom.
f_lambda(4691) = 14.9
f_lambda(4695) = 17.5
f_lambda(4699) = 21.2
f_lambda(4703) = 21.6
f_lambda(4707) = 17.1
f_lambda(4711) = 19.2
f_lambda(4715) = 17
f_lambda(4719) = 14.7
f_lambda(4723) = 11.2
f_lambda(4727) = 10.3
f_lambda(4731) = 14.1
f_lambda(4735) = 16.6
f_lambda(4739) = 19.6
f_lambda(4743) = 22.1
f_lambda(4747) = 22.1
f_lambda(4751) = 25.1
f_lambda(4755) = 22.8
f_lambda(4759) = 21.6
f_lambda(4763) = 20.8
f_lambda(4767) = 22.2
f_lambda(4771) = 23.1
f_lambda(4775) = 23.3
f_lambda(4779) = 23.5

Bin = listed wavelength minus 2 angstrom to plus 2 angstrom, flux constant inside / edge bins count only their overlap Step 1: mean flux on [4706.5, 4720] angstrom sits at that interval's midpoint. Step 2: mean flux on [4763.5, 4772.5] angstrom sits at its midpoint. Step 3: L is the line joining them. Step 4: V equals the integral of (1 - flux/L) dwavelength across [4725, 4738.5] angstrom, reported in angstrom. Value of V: 3.3 angstrom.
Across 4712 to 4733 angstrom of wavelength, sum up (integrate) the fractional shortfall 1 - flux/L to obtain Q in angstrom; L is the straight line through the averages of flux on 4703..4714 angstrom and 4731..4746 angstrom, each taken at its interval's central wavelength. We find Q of 5.6 angstrom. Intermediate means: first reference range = 18.7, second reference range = 18.9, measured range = 13.7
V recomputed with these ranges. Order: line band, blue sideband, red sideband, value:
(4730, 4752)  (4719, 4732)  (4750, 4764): -3.3 angstrom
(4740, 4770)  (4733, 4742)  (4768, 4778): -2.3 angstrom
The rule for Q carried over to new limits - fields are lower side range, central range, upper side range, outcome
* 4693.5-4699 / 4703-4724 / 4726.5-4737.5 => 0.22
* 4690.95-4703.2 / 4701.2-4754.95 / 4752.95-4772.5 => 6.78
